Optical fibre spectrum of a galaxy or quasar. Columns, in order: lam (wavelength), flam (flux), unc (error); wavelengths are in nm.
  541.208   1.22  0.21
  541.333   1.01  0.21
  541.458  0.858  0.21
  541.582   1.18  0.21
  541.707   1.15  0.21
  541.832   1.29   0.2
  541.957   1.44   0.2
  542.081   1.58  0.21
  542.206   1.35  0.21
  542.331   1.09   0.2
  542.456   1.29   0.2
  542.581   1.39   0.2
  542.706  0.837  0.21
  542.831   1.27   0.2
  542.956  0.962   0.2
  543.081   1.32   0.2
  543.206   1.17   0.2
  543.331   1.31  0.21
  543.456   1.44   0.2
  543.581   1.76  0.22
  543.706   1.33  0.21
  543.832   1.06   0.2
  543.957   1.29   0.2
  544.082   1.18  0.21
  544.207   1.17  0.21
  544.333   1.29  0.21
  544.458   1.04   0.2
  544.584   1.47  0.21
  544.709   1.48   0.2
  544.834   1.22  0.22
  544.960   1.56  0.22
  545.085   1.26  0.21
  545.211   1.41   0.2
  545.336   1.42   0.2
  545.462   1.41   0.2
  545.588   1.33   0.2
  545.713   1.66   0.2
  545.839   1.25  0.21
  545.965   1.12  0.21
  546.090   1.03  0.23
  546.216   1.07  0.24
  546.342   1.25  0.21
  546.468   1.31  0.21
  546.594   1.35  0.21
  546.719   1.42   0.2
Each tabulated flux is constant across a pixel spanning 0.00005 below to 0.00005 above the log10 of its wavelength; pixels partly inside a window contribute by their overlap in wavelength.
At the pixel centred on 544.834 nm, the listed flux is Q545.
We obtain 1.22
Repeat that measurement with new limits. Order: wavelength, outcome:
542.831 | 1.27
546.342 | 1.25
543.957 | 1.29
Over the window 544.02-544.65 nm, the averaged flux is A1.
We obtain 1.23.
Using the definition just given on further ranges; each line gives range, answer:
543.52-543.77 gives 1.54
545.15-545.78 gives 1.45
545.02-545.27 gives 1.34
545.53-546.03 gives 1.34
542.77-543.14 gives 1.18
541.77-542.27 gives 1.41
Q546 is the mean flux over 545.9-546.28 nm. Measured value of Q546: 1.07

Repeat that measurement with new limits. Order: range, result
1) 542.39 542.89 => 1.19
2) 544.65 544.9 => 1.35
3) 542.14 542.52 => 1.25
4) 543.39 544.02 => 1.38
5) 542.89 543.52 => 1.24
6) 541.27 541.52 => 0.933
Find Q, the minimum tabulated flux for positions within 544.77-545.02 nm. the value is 1.22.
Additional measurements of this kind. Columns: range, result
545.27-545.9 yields 1.25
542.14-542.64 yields 1.09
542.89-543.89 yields 0.962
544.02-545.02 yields 1.04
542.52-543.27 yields 0.837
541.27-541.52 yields 0.858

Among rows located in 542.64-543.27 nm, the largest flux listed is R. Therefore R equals 1.32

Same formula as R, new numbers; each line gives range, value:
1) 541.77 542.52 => 1.58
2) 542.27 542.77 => 1.39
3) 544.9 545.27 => 1.56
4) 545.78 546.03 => 1.25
